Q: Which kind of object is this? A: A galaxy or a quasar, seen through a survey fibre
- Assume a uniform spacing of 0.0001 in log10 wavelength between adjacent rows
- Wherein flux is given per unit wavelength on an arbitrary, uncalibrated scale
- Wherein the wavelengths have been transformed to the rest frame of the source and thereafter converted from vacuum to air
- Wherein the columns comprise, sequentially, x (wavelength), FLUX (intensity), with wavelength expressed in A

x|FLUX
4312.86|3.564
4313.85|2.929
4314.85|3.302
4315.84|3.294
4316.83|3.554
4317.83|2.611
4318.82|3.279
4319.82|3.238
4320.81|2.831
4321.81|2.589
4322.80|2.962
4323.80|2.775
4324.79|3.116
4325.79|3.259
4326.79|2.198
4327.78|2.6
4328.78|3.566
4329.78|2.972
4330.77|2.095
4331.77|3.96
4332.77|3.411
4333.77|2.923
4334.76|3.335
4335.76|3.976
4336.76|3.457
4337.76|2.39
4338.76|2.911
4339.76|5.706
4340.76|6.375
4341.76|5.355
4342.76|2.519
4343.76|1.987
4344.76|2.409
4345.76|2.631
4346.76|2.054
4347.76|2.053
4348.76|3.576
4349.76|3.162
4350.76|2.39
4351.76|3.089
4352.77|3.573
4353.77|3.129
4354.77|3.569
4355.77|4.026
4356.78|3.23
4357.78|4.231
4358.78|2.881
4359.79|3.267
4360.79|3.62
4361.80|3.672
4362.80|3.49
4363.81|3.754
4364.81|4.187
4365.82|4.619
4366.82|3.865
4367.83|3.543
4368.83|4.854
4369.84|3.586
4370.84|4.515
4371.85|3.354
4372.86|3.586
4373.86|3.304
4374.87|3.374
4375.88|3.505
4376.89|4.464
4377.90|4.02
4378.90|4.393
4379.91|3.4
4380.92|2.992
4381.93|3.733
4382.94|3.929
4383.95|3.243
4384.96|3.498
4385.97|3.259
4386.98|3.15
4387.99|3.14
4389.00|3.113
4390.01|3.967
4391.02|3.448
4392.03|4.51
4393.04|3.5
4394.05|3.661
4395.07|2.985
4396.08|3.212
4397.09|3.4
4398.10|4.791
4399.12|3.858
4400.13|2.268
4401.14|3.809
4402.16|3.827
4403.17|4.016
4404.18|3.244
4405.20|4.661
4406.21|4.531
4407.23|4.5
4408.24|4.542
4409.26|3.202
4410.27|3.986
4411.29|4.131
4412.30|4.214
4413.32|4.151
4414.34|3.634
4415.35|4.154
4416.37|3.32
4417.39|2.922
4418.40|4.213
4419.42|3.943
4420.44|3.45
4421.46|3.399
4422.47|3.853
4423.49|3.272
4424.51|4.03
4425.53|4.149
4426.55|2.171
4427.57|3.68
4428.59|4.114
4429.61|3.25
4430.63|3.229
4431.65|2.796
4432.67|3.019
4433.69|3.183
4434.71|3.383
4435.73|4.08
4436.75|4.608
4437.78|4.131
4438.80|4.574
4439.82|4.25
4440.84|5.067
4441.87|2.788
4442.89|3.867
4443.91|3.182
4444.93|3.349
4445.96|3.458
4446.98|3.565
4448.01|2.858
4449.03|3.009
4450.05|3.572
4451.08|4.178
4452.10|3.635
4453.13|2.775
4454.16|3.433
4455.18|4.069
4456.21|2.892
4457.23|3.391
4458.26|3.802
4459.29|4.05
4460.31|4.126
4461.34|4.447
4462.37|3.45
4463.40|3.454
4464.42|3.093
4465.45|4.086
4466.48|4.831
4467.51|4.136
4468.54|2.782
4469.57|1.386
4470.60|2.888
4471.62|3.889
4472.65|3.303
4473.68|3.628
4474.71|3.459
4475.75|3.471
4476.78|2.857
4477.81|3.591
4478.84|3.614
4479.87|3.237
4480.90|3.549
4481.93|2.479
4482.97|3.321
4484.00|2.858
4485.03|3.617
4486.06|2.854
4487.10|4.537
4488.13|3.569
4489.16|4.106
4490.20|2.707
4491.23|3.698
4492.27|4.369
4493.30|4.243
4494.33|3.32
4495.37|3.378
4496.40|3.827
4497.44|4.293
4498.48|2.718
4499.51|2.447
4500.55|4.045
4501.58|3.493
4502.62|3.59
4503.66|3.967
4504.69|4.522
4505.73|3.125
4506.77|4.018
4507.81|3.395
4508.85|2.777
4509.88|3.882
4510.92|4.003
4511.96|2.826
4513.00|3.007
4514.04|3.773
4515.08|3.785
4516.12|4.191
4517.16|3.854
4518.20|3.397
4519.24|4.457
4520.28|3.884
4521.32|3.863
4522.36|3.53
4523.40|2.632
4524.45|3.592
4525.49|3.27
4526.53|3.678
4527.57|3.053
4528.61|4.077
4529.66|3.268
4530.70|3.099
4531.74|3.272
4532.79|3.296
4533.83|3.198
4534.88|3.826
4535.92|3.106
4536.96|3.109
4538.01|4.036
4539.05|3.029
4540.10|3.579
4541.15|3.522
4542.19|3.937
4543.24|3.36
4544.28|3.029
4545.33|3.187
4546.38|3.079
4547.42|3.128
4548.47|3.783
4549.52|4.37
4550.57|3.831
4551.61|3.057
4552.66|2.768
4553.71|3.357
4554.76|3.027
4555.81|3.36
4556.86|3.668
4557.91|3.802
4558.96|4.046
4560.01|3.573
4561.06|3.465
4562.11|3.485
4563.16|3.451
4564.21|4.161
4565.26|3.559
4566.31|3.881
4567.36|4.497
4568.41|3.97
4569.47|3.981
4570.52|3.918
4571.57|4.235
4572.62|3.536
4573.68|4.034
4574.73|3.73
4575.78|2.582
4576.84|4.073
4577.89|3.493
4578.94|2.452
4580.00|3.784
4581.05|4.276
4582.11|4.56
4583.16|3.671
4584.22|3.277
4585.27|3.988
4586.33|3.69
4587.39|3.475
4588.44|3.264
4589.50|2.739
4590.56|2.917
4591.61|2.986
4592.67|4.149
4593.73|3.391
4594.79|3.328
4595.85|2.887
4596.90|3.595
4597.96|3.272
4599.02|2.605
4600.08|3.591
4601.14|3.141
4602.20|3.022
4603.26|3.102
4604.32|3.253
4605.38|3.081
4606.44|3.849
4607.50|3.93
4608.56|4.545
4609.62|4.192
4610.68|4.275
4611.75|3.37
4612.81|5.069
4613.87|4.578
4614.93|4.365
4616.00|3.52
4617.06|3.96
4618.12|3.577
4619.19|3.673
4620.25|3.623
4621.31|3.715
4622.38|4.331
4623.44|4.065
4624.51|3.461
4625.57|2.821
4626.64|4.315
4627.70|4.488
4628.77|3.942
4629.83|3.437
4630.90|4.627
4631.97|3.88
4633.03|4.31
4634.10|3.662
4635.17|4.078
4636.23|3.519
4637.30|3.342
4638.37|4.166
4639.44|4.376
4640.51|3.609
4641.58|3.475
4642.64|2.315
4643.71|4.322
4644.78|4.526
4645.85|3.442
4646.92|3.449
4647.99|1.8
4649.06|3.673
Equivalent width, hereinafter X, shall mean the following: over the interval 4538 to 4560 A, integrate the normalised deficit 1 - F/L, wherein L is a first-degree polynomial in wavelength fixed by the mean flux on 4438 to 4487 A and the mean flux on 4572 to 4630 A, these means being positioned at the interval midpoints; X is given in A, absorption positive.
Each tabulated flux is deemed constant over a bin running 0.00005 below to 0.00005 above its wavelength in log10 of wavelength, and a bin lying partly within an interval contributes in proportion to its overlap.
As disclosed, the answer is 0.8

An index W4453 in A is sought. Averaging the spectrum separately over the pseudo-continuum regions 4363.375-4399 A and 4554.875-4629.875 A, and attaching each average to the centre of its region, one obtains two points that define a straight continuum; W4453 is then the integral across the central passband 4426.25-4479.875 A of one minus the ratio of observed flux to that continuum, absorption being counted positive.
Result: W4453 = 2.3 A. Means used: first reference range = 3.71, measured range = 3.54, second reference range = 3.68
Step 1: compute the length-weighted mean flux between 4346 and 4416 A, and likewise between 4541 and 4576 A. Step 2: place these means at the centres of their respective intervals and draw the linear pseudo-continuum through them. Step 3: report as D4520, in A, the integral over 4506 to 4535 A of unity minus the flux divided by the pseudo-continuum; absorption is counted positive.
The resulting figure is 0.7 A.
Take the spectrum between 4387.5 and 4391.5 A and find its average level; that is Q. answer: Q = 3.42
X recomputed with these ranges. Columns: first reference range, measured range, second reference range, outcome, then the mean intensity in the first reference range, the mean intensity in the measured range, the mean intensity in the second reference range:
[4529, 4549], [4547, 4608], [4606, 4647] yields 1.0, 3.36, 3.54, 3.91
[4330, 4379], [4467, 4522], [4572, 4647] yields 1.6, 3.53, 3.51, 3.68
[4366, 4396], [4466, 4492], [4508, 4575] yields 1.6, 3.66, 3.38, 3.56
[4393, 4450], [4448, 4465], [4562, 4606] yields 0.4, 3.69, 3.57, 3.53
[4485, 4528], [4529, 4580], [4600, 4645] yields 2.3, 3.6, 3.53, 3.82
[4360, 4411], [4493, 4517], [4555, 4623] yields 0.7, 3.74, 3.59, 3.66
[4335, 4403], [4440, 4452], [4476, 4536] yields -0.1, 3.56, 3.56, 3.52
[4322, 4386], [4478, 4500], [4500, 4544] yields 0.4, 3.45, 3.47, 3.55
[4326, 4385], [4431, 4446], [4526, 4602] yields -1.0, 3.48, 3.72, 3.51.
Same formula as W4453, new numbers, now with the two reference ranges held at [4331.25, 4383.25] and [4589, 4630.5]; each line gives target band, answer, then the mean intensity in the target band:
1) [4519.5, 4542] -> 1.11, 3.44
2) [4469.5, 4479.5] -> 0.87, 3.29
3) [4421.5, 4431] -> 0.16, 3.53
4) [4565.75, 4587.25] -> -0.81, 3.78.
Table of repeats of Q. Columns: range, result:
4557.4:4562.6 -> 3.68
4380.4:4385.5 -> 3.47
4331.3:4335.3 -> 3.41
